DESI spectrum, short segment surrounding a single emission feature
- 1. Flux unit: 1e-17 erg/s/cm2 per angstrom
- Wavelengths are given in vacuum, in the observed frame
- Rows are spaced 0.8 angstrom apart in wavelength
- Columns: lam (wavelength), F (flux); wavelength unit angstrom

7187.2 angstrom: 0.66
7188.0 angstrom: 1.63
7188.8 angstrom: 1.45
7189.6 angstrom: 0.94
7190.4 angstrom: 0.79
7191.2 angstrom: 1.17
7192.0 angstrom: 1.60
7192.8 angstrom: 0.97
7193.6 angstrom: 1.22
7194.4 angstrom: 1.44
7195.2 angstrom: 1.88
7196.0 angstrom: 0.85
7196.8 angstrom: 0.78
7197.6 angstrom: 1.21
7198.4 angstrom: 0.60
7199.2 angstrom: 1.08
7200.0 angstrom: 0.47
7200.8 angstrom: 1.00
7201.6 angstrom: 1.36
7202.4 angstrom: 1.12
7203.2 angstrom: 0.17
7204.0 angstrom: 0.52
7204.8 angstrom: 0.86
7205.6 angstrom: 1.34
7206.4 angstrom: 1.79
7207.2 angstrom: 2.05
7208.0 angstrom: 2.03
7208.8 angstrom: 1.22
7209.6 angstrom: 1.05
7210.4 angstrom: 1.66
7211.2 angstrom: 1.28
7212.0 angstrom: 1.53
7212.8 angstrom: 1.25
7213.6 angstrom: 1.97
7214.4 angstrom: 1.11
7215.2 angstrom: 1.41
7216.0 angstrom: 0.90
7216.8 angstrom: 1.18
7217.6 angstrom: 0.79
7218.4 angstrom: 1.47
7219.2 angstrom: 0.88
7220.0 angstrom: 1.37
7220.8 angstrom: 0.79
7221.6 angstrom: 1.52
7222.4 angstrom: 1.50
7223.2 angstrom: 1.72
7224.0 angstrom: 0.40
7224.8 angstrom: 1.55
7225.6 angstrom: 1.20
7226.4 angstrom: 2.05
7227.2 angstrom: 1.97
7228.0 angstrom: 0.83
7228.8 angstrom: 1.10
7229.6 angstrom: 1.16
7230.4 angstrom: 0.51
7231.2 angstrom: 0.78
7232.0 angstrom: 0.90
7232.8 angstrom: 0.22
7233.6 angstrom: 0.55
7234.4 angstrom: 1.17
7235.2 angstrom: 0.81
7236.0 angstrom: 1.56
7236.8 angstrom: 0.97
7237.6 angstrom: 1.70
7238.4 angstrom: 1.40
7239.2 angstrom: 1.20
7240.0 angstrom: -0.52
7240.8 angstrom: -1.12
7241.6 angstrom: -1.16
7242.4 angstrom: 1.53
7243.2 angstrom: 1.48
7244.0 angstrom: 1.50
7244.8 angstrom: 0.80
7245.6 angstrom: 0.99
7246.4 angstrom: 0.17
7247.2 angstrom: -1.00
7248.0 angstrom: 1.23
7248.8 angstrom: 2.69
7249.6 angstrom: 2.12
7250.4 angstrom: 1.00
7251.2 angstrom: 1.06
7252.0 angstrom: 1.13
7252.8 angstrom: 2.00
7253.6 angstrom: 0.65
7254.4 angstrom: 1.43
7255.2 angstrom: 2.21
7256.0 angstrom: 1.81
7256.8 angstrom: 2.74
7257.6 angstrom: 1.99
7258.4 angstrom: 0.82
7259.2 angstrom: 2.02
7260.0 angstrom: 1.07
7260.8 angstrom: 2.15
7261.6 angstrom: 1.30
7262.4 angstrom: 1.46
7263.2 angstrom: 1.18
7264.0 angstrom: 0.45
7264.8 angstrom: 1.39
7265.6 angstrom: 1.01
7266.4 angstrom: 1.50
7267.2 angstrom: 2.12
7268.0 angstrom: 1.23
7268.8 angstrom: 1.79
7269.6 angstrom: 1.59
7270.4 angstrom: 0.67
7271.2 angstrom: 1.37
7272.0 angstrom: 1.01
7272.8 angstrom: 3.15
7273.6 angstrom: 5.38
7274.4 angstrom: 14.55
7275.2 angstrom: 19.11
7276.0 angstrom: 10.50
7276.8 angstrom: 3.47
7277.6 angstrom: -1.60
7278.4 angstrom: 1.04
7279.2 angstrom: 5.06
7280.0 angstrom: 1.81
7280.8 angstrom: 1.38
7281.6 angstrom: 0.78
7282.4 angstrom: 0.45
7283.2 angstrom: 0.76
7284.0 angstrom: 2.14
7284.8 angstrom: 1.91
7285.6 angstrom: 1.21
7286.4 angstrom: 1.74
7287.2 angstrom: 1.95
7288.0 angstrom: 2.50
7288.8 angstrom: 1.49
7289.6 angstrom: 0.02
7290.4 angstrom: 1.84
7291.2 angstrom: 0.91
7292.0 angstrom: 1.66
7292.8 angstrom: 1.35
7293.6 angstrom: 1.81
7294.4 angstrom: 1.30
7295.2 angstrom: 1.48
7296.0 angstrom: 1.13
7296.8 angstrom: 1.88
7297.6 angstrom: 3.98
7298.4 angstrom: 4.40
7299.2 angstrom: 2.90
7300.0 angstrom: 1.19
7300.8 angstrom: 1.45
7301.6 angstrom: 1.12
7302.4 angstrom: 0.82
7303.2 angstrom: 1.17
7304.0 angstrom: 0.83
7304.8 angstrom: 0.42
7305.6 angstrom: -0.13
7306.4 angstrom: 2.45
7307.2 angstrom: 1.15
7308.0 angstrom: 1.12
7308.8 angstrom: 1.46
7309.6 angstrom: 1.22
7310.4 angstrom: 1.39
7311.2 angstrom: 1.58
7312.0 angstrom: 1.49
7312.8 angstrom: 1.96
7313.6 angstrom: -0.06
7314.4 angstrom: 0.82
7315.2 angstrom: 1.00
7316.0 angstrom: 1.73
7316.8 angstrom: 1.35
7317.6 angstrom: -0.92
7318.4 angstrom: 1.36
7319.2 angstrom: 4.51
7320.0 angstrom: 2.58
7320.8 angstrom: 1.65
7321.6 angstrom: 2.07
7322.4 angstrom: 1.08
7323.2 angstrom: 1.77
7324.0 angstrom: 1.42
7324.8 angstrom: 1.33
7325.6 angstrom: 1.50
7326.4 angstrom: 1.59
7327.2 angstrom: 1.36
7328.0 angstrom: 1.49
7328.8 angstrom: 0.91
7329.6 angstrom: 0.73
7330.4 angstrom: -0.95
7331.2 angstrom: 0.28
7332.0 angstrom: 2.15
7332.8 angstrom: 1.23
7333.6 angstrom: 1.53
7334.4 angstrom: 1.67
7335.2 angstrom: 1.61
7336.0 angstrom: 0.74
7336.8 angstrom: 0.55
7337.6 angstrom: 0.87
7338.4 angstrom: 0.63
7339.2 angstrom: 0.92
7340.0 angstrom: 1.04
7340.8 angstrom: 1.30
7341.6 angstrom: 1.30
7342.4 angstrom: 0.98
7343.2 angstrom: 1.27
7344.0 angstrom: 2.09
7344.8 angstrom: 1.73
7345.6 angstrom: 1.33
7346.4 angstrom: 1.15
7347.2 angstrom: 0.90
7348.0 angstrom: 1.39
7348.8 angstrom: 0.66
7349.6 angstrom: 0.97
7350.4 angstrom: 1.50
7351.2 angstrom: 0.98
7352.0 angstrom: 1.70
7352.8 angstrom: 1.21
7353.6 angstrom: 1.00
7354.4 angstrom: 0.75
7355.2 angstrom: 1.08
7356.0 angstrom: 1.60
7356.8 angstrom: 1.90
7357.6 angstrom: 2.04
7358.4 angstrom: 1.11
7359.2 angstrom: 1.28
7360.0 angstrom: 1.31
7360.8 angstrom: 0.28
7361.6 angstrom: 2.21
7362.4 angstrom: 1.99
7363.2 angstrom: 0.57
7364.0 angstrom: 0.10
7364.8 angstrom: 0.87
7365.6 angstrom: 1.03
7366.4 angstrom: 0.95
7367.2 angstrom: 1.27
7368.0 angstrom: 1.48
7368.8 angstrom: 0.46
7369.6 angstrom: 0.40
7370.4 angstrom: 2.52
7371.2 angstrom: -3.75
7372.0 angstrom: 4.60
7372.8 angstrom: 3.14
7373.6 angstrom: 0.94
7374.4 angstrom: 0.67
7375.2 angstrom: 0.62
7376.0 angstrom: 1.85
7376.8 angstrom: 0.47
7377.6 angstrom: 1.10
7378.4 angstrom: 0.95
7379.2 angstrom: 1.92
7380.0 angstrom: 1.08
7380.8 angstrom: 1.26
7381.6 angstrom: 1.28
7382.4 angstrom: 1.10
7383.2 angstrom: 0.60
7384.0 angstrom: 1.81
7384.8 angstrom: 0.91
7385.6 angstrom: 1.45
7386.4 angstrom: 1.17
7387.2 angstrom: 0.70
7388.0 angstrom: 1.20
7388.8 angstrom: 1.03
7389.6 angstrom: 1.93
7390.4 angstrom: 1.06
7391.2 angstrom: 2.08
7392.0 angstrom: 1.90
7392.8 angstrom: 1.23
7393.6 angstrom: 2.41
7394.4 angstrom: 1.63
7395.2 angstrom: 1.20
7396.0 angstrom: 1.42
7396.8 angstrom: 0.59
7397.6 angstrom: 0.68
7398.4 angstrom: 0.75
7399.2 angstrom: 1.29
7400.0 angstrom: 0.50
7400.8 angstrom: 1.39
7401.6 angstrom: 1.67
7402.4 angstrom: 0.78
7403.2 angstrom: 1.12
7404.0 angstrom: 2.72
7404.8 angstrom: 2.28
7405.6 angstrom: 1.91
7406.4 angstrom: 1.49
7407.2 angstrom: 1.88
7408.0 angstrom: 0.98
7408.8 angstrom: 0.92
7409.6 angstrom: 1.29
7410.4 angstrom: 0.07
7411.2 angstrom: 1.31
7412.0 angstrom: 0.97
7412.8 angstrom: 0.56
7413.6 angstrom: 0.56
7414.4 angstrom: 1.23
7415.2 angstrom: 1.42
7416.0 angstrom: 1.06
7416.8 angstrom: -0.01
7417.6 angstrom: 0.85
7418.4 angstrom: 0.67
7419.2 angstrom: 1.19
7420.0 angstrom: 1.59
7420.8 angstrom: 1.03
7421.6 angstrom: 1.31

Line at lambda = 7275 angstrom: H-alpha 6563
